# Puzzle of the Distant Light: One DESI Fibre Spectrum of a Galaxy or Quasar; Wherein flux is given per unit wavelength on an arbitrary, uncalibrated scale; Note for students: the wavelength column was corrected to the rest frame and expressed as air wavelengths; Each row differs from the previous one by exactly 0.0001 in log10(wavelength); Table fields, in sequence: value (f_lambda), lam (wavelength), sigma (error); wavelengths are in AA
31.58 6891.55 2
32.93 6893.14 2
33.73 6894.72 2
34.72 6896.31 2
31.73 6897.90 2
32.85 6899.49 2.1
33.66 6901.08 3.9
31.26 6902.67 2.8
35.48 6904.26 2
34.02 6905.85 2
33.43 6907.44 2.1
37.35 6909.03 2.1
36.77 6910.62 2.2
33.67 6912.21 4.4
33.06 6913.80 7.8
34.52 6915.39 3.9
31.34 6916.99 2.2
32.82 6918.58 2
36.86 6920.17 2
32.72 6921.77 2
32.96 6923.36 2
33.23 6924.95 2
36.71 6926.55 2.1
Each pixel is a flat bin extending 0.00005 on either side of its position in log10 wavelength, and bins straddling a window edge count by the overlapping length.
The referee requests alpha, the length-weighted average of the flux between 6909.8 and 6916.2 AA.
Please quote 34.5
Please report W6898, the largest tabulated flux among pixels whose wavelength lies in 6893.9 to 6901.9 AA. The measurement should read 34.72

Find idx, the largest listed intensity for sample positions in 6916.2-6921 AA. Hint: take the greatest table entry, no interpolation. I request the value 36.86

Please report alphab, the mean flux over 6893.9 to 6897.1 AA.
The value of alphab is 34.3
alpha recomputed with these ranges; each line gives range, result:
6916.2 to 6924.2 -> 33.4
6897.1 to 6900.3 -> 32.3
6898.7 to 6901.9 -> 33.2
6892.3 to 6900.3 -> 33.2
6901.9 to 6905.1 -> 33.4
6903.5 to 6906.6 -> 34.8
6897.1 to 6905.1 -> 33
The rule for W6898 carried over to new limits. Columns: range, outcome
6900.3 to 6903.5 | 33.66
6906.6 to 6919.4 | 37.35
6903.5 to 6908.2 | 35.48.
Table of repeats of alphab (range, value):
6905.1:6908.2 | 33.7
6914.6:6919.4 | 32.9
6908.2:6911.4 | 37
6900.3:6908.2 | 33.6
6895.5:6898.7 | 33.2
